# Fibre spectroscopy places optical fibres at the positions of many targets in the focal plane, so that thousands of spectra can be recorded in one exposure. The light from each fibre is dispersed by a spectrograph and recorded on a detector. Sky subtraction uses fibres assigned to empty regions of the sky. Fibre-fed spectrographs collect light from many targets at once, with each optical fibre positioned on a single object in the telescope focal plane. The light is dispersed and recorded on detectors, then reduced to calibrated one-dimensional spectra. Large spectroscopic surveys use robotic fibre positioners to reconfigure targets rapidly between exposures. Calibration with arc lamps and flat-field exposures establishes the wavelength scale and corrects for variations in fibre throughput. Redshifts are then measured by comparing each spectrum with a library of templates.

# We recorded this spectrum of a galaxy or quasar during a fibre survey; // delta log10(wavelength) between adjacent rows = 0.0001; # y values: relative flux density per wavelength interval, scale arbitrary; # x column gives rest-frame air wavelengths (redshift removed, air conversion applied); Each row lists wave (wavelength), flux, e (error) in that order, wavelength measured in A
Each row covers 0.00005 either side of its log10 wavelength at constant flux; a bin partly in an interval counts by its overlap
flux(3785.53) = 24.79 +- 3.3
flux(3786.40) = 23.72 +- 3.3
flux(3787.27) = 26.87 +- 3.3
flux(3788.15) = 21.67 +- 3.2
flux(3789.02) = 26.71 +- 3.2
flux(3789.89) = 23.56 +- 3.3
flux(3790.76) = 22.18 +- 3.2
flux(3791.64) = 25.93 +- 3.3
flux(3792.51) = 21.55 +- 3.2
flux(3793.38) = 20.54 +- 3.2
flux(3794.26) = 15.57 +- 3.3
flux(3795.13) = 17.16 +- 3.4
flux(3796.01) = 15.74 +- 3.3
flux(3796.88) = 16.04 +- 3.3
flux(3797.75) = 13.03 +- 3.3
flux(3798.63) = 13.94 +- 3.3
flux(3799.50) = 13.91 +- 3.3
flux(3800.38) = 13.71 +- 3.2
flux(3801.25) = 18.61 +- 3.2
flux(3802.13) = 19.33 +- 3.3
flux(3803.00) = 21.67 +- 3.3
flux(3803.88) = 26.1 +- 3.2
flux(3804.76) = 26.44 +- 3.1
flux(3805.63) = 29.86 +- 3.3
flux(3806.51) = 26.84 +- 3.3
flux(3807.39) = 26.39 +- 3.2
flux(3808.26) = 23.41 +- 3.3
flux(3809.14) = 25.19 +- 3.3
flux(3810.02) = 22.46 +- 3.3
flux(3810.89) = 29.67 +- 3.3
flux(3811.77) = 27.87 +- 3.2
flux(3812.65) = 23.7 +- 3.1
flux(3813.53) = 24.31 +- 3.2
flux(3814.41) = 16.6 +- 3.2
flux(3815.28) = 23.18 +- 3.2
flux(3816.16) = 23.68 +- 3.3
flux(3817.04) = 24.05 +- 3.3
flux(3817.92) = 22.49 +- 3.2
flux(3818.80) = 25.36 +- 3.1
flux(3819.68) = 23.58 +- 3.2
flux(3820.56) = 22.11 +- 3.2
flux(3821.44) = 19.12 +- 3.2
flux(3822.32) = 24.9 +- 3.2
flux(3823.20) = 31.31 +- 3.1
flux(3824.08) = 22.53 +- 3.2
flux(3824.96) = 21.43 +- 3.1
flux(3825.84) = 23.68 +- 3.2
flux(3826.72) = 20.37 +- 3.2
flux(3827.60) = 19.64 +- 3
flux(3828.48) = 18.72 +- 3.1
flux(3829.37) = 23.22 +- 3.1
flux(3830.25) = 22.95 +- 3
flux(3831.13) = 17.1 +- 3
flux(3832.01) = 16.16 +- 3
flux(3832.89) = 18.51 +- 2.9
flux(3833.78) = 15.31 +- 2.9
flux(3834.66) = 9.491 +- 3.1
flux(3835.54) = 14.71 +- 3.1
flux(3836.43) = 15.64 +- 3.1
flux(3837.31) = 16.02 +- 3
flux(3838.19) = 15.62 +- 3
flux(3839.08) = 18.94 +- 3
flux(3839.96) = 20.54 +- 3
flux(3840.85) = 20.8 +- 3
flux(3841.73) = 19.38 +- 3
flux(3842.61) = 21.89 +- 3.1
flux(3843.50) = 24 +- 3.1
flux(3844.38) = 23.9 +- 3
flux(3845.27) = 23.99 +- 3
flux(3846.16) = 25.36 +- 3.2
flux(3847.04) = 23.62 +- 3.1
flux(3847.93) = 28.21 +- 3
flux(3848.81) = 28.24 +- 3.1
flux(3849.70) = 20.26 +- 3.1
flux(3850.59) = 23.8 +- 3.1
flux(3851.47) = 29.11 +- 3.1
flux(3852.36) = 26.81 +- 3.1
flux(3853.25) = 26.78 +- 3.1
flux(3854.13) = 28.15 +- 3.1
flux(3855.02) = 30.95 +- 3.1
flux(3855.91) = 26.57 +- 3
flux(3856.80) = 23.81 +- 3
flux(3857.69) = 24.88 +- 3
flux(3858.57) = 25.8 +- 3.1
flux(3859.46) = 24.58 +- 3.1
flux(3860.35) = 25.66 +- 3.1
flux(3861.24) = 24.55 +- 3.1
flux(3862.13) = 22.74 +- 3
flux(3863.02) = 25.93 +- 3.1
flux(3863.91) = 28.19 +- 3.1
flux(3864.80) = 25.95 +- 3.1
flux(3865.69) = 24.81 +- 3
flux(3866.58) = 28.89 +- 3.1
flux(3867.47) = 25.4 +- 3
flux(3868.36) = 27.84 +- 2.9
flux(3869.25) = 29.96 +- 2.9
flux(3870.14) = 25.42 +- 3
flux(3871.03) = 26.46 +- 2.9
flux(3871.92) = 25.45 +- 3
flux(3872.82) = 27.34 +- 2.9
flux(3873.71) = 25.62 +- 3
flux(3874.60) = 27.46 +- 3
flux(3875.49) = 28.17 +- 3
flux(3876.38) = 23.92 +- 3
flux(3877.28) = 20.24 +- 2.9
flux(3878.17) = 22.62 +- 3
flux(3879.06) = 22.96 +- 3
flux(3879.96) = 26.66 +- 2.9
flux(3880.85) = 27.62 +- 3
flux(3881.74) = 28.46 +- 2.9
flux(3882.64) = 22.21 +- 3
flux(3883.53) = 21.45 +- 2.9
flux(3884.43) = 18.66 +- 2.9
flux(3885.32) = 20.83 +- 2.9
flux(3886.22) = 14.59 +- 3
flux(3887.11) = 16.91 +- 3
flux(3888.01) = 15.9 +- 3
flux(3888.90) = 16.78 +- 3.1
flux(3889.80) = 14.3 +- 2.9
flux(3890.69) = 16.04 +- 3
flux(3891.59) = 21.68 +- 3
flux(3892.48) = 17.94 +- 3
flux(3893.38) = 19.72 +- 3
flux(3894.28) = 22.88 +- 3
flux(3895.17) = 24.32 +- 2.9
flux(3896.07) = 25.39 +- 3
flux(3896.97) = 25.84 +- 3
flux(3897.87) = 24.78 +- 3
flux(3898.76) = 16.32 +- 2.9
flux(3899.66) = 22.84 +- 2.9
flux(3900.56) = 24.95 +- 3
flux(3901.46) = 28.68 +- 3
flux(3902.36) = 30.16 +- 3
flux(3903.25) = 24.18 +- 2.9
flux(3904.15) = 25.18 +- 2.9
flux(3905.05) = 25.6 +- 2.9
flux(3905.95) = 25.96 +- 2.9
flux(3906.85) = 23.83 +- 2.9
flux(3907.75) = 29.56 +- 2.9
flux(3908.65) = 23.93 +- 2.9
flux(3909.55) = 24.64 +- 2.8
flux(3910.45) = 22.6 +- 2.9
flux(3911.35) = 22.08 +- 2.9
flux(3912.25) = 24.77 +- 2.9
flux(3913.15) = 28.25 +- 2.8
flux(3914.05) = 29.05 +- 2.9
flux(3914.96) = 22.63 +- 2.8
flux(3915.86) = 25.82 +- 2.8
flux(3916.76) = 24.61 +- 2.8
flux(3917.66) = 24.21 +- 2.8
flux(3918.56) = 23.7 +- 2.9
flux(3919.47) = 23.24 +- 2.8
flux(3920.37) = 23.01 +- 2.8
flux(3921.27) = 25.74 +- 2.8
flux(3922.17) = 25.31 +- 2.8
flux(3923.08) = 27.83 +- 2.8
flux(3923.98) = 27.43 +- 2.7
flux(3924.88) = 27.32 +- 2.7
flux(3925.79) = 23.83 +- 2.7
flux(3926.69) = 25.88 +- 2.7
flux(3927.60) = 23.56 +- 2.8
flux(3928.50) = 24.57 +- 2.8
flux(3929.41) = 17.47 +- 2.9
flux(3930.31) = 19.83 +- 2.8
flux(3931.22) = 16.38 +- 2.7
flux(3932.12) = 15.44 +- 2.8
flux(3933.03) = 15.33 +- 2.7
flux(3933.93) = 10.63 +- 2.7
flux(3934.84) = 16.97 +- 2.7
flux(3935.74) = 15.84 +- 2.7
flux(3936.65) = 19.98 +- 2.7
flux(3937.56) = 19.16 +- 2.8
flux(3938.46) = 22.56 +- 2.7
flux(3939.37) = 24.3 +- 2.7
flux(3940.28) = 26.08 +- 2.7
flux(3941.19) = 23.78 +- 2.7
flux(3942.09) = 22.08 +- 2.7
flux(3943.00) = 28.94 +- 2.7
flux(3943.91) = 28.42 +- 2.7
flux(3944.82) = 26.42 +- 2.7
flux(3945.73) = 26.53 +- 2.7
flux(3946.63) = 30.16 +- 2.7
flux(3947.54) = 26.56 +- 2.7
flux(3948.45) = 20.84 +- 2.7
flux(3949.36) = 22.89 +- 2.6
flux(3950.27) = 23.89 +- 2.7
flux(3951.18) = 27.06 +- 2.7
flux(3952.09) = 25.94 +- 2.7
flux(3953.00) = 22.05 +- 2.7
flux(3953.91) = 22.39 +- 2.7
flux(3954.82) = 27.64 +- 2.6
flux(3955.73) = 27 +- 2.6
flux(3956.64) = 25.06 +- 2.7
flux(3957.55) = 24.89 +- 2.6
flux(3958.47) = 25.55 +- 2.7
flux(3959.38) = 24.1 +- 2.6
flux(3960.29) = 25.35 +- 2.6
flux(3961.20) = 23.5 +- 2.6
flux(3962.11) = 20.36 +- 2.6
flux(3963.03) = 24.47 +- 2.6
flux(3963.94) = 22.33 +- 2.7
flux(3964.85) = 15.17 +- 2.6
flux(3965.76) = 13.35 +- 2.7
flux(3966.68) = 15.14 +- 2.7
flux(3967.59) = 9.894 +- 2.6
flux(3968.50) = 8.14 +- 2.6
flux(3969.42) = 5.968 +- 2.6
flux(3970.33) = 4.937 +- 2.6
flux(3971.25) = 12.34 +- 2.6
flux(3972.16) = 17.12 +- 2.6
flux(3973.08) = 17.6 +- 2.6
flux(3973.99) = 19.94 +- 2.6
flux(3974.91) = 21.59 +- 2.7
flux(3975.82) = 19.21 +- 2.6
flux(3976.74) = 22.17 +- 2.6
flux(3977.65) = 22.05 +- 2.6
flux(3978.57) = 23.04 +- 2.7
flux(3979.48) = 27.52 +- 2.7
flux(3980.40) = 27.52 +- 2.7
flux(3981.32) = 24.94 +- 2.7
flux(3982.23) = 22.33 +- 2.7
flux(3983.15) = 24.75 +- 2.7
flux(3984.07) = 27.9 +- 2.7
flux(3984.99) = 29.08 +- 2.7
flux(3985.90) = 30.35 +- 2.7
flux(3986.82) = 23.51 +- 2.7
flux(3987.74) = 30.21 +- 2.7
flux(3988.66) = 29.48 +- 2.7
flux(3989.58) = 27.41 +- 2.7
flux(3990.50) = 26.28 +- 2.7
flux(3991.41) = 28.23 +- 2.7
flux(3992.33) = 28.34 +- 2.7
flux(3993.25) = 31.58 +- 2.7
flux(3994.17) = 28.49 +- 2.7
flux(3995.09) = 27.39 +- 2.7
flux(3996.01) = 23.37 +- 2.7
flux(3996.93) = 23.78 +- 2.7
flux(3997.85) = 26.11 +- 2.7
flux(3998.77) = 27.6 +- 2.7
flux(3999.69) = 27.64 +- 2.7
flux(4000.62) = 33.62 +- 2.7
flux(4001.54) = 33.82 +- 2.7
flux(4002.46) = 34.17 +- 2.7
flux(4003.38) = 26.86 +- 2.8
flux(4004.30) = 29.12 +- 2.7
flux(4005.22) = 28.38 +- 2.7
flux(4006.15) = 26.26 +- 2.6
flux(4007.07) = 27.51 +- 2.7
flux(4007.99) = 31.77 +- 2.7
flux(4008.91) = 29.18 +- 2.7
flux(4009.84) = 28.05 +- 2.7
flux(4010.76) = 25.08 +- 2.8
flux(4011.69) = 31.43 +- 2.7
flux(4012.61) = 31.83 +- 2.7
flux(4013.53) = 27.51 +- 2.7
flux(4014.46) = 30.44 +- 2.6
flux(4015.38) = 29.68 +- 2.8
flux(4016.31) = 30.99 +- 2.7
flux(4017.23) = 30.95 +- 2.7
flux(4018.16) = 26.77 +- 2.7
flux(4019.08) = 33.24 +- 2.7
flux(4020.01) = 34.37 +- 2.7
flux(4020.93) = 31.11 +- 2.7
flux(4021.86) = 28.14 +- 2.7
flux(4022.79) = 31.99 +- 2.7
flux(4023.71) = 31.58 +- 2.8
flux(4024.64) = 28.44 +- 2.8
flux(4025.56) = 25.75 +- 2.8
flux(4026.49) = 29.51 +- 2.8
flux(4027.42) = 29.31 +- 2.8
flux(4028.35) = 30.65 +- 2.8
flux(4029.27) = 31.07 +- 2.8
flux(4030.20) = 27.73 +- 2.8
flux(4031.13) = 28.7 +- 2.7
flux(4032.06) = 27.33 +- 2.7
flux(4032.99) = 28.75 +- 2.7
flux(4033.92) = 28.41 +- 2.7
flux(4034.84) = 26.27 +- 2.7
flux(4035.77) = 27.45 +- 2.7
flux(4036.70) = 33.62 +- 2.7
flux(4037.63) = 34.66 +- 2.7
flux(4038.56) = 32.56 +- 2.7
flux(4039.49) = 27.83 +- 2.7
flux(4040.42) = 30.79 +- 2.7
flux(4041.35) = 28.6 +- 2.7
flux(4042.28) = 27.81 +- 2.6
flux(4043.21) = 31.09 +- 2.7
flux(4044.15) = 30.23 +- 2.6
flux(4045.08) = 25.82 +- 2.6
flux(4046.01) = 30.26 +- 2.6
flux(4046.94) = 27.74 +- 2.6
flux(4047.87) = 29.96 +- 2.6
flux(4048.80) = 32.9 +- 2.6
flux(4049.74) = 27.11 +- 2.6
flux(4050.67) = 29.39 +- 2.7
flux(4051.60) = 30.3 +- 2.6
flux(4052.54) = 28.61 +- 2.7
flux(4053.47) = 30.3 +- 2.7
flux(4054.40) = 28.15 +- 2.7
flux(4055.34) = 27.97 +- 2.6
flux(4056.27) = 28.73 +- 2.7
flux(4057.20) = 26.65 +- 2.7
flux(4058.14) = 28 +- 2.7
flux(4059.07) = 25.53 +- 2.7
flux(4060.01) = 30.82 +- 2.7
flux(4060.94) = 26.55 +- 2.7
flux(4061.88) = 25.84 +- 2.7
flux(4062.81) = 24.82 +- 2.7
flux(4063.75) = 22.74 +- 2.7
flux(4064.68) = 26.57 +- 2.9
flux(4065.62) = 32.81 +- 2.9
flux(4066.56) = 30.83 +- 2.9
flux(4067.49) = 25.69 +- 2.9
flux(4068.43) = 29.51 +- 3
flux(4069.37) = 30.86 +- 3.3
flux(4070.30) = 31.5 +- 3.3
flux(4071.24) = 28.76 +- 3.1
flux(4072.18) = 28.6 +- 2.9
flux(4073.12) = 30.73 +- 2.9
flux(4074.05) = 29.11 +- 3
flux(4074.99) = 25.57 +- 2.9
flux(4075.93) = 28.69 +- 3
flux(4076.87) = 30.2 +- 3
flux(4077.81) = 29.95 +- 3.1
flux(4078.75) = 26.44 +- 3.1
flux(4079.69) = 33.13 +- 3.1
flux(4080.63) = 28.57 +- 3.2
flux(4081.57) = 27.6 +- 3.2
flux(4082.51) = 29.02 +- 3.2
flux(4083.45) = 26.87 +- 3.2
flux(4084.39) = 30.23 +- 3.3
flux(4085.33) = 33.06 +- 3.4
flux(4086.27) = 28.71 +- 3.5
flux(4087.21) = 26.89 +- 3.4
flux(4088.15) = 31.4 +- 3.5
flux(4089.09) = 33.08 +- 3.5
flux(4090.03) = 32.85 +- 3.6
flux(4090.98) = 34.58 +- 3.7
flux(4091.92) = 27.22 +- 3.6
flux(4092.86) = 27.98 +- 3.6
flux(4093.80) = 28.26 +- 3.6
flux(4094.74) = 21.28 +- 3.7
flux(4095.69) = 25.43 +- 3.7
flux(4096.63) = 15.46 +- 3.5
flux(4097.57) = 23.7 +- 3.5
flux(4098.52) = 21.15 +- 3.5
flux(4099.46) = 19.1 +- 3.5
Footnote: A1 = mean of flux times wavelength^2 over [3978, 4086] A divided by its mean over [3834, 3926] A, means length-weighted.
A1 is 1.31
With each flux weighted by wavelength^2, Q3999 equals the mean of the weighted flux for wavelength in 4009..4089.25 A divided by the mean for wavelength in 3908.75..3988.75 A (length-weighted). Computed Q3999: 1.36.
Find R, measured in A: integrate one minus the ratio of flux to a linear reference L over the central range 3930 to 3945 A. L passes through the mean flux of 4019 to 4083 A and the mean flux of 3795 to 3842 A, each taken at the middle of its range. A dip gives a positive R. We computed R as 2.7 A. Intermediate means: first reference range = 20.8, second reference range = 29.1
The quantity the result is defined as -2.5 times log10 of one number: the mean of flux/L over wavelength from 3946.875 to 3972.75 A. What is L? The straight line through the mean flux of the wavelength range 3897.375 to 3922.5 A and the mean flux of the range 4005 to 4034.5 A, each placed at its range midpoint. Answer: 0.31 mag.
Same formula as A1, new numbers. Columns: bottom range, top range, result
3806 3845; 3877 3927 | 1.13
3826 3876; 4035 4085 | 1.37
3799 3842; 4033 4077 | 1.52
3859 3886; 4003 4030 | 1.27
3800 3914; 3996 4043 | 1.37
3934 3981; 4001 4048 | 1.43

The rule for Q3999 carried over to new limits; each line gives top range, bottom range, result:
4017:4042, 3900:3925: 1.24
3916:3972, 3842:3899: 0.94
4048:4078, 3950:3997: 1.31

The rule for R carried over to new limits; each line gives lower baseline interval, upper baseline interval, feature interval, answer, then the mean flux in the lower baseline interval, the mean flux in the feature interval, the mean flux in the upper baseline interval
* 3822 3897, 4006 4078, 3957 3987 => 7.0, 22.8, 20.5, 29.1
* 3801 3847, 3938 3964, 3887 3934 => 2.0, 21.9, 23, 24.9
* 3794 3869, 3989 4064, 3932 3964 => 3.8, 22.5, 23.3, 29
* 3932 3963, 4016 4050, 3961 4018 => 4.2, 23.3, 24.7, 29.7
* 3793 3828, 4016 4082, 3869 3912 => 1.8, 21.9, 23.3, 29.1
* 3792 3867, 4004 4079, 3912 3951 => 3.5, 22.3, 23.3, 29.1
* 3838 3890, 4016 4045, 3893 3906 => 0.4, 24.1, 24.4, 29.8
